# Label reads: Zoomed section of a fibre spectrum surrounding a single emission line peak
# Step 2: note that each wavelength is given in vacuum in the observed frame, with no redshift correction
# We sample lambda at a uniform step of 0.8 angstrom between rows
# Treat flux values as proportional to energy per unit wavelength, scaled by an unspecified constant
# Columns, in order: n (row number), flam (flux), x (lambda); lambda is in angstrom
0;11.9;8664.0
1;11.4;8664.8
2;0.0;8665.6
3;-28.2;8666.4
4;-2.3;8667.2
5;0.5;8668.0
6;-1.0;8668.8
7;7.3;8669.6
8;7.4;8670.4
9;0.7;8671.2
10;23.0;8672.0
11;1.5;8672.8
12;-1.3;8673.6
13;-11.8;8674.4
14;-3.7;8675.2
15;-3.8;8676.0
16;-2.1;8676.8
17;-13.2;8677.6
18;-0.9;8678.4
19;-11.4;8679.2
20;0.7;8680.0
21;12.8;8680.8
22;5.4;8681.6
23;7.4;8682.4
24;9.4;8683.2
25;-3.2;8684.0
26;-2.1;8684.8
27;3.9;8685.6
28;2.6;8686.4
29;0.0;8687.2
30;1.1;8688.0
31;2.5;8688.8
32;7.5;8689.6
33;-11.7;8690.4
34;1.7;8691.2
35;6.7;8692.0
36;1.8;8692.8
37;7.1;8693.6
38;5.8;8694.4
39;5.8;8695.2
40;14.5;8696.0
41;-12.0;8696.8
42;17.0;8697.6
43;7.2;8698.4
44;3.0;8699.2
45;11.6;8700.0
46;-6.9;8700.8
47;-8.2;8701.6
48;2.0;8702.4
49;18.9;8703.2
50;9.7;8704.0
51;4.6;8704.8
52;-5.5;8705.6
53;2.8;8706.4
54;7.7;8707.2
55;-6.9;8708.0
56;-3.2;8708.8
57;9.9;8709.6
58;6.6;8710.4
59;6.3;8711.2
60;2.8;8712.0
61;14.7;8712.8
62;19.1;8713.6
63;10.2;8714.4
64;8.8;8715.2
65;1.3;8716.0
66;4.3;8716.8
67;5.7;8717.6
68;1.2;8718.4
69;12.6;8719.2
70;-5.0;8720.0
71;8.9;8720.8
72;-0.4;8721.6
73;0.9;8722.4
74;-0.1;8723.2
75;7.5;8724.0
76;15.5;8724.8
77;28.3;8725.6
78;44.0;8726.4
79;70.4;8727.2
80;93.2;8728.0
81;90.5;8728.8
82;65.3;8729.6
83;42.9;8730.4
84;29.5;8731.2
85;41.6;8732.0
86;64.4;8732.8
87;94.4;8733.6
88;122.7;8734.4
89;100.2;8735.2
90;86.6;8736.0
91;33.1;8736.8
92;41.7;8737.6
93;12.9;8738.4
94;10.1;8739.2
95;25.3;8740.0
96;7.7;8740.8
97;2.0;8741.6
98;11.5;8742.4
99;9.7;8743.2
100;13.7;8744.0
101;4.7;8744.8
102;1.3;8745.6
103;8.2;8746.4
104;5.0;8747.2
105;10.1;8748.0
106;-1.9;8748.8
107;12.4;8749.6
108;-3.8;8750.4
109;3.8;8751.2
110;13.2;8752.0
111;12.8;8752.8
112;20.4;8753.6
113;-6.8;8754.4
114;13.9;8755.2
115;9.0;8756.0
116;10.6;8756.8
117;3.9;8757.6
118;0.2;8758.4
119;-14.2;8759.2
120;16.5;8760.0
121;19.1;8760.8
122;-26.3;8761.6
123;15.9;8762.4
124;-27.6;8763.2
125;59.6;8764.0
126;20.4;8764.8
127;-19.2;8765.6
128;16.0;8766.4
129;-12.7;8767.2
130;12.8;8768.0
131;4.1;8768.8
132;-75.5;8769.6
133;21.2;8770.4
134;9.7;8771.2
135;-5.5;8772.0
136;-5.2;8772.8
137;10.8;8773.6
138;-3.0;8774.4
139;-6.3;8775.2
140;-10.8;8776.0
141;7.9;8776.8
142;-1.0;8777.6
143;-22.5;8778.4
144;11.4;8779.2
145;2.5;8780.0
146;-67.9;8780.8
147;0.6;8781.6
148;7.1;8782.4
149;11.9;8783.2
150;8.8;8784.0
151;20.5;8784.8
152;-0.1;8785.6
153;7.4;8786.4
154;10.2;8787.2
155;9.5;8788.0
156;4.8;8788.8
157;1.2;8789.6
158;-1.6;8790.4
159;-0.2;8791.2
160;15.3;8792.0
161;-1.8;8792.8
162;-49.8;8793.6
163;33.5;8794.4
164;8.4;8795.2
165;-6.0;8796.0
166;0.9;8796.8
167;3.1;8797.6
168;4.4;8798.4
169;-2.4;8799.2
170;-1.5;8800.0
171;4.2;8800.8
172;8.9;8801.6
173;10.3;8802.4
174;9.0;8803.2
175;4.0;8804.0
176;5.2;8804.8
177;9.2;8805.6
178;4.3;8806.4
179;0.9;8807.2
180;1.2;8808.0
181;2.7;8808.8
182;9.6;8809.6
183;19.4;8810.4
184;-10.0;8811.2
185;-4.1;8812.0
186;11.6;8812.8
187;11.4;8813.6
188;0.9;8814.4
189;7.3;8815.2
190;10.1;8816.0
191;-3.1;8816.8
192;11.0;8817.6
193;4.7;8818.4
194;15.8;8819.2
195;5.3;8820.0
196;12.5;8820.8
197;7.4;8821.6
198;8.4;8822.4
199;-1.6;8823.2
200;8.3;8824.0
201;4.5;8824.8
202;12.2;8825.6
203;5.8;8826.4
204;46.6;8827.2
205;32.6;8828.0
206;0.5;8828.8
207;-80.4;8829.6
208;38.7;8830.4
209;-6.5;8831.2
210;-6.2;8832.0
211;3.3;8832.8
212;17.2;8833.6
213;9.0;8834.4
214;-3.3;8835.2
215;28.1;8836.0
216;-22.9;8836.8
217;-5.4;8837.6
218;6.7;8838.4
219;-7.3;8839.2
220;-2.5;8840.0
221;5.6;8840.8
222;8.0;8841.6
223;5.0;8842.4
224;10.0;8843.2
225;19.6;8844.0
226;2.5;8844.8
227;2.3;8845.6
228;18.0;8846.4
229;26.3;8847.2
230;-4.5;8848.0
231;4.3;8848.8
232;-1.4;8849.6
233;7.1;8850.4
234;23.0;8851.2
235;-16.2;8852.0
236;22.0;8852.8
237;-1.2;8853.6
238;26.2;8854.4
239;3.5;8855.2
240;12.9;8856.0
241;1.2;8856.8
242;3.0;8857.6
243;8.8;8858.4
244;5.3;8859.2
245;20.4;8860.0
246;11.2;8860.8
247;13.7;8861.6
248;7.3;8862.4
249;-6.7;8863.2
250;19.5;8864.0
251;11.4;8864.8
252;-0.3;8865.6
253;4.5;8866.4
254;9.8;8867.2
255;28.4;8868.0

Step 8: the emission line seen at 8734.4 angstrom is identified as [O II] 3727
